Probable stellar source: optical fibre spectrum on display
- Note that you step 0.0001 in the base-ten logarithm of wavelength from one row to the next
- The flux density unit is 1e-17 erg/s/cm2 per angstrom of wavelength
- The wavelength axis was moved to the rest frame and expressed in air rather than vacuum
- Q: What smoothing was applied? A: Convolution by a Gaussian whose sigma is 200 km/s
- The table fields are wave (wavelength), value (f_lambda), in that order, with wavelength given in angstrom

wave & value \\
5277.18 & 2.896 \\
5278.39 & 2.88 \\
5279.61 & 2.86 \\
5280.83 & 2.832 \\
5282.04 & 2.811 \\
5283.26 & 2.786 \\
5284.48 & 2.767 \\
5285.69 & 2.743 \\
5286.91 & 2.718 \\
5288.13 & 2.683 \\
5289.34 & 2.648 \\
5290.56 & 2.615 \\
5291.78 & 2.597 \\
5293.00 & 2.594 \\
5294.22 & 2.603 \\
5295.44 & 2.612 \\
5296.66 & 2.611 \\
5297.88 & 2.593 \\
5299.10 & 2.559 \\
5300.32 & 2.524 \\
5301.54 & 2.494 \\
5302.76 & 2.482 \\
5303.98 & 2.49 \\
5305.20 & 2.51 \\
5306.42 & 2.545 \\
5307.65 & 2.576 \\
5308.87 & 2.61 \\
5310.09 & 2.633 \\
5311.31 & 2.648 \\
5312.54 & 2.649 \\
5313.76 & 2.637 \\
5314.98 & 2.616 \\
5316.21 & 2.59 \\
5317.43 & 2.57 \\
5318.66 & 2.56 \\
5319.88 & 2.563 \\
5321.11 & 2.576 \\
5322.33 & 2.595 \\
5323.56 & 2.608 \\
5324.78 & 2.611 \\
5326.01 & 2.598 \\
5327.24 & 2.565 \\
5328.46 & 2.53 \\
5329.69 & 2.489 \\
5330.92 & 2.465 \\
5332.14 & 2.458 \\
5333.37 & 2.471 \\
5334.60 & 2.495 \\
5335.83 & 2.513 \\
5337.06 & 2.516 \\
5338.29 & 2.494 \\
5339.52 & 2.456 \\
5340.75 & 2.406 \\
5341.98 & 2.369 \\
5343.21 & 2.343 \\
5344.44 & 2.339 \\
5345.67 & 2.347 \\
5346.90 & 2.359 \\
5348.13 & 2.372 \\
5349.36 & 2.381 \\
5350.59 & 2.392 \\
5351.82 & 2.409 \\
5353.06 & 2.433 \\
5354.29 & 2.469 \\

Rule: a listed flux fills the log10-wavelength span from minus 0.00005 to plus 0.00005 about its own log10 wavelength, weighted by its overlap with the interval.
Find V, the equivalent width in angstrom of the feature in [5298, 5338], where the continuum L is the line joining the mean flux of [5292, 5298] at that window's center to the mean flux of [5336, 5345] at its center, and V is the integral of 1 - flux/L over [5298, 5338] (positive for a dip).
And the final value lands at -0.7 angstrom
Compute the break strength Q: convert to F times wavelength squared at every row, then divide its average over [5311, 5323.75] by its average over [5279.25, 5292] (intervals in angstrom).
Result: 1.0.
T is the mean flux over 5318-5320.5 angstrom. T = 2.56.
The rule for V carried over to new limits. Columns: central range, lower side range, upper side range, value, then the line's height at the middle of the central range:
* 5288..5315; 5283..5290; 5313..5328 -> 0.79 angstrom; 2.66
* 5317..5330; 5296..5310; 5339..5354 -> -0.52 angstrom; 2.47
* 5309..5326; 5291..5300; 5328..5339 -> -0.48 angstrom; 2.53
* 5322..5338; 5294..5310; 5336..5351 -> -0.51 angstrom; 2.45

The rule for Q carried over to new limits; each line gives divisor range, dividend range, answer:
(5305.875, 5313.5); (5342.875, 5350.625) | 0.92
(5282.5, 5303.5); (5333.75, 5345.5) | 0.94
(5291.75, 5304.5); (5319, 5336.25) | 1.00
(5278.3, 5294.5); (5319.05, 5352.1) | 0.93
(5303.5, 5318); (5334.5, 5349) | 0.94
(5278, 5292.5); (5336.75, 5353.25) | 0.89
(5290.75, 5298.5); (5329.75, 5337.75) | 0.97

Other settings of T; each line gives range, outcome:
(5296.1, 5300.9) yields 2.57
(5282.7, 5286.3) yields 2.77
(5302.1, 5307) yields 2.51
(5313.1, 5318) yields 2.61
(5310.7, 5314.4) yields 2.65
